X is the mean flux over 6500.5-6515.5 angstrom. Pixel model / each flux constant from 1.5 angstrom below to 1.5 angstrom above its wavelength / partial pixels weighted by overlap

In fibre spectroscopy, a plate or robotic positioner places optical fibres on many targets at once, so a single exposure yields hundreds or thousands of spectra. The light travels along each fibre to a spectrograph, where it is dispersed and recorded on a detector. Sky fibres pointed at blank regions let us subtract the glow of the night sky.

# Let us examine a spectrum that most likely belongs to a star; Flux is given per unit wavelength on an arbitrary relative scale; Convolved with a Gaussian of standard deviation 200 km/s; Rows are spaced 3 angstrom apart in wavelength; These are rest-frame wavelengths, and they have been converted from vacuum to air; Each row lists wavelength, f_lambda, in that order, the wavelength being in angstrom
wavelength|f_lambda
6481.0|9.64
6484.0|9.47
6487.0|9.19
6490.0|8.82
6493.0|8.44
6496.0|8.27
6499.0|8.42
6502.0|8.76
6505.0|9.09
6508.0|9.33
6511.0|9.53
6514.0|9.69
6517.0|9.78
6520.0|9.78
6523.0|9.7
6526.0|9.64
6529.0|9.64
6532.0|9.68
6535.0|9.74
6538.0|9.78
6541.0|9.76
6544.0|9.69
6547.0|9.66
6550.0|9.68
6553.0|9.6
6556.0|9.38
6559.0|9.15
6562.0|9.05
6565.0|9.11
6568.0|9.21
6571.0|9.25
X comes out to 9.28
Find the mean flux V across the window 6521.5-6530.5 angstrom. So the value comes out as 9.66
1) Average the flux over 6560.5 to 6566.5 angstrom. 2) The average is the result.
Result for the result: 9.08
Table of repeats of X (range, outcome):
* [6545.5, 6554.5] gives 9.65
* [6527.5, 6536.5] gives 9.69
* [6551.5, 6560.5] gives 9.38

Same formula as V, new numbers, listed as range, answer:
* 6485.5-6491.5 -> 9.01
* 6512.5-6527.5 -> 9.72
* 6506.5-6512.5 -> 9.43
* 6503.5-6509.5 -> 9.21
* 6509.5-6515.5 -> 9.61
